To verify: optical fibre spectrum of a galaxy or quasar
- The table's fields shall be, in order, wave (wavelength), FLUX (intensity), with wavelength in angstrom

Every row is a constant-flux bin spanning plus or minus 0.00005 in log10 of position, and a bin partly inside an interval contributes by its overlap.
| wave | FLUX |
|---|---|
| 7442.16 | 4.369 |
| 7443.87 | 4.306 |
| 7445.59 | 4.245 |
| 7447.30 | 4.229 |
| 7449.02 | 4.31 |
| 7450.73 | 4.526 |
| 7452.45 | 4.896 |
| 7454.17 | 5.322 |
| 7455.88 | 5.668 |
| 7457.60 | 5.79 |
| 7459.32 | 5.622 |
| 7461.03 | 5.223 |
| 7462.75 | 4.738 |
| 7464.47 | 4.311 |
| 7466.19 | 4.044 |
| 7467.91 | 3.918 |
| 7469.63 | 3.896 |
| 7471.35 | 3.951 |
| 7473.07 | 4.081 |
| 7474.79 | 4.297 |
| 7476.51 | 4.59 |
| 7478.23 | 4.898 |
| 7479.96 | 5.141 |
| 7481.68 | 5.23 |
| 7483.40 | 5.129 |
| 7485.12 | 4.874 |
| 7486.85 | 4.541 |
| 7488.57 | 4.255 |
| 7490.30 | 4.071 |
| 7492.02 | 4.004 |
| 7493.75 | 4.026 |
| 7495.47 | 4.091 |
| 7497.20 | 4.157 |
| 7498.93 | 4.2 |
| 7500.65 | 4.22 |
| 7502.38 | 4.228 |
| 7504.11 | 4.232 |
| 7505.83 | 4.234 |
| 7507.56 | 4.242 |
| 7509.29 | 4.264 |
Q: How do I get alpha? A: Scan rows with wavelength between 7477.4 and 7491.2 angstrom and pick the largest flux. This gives 5.23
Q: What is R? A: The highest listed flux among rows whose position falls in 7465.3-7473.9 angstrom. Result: 4.081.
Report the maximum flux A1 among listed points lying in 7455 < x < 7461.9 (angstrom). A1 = 5.79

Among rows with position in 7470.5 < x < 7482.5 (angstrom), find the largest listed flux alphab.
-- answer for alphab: 5.23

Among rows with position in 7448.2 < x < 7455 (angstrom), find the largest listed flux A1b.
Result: 5.322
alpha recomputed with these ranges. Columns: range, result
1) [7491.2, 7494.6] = 4.026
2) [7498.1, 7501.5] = 4.22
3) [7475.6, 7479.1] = 4.898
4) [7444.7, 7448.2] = 4.245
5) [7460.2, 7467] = 5.223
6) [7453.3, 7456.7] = 5.668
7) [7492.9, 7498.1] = 4.157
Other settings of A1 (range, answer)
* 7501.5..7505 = 4.232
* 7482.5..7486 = 5.129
